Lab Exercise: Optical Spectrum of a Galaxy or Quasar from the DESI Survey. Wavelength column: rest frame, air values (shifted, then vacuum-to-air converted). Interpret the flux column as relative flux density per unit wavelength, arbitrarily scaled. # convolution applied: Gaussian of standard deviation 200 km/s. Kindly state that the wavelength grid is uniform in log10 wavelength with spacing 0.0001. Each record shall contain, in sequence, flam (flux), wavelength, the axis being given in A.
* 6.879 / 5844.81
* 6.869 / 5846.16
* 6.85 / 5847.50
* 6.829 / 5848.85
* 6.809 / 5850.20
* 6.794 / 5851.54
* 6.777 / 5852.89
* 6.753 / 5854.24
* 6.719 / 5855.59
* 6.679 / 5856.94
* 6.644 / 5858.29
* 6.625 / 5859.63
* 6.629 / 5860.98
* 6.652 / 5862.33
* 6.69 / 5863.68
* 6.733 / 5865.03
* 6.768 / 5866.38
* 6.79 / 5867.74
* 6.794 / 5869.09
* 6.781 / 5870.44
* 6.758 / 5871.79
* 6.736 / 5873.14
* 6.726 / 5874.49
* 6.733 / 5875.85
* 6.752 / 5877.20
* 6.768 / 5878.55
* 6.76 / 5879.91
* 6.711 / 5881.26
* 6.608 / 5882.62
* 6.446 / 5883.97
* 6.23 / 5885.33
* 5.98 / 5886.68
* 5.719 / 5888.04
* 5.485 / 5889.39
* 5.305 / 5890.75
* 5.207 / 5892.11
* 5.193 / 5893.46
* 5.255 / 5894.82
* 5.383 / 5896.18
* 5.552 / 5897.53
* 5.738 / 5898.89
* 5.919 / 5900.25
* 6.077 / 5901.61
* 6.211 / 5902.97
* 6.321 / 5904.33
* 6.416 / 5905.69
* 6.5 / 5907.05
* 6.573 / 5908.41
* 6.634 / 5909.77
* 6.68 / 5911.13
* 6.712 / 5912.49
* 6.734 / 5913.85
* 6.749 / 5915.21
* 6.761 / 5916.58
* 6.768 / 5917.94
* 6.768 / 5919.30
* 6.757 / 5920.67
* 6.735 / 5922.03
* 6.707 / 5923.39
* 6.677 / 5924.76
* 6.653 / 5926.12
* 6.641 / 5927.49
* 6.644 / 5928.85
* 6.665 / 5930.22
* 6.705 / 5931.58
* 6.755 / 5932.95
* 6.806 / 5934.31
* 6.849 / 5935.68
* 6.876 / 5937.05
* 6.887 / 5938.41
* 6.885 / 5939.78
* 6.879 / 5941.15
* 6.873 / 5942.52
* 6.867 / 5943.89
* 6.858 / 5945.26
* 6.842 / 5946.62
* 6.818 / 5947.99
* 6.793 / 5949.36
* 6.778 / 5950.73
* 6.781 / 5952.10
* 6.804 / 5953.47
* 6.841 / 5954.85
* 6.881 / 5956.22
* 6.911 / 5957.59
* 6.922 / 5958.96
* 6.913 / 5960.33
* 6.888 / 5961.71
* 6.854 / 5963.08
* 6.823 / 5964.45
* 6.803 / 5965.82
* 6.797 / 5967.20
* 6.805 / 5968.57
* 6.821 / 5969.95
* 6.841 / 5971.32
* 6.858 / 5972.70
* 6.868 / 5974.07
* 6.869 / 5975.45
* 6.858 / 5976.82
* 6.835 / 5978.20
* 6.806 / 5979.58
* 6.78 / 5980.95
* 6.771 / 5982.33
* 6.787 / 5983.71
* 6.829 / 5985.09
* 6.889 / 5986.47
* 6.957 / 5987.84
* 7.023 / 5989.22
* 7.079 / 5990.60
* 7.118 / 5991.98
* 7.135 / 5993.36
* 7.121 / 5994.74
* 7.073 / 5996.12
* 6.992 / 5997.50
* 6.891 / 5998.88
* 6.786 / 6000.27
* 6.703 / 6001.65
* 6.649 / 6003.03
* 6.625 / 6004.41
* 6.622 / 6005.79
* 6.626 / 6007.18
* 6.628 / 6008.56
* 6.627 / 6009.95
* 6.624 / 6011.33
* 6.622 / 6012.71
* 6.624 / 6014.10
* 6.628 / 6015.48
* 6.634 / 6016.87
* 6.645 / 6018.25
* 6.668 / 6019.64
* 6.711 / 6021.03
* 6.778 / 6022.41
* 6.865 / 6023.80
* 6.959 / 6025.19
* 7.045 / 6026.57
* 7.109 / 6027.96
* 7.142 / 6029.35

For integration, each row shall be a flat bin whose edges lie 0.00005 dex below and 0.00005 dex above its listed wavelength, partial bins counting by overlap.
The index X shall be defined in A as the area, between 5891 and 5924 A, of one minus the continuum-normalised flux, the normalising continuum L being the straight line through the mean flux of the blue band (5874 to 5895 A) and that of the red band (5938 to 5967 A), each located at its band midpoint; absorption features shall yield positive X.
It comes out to 0.7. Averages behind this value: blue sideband 6.13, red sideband 6.85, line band 6.25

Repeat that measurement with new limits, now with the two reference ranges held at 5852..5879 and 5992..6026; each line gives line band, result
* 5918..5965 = -0.4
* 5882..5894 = 1.7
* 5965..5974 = -0.1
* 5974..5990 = -0.2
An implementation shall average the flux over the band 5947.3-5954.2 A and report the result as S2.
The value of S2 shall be 6.79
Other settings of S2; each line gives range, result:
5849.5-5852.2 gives 6.81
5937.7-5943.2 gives 6.88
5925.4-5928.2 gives 6.66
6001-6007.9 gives 6.65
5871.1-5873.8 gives 6.76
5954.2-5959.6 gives 6.9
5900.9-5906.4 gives 6.25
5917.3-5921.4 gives 6.76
